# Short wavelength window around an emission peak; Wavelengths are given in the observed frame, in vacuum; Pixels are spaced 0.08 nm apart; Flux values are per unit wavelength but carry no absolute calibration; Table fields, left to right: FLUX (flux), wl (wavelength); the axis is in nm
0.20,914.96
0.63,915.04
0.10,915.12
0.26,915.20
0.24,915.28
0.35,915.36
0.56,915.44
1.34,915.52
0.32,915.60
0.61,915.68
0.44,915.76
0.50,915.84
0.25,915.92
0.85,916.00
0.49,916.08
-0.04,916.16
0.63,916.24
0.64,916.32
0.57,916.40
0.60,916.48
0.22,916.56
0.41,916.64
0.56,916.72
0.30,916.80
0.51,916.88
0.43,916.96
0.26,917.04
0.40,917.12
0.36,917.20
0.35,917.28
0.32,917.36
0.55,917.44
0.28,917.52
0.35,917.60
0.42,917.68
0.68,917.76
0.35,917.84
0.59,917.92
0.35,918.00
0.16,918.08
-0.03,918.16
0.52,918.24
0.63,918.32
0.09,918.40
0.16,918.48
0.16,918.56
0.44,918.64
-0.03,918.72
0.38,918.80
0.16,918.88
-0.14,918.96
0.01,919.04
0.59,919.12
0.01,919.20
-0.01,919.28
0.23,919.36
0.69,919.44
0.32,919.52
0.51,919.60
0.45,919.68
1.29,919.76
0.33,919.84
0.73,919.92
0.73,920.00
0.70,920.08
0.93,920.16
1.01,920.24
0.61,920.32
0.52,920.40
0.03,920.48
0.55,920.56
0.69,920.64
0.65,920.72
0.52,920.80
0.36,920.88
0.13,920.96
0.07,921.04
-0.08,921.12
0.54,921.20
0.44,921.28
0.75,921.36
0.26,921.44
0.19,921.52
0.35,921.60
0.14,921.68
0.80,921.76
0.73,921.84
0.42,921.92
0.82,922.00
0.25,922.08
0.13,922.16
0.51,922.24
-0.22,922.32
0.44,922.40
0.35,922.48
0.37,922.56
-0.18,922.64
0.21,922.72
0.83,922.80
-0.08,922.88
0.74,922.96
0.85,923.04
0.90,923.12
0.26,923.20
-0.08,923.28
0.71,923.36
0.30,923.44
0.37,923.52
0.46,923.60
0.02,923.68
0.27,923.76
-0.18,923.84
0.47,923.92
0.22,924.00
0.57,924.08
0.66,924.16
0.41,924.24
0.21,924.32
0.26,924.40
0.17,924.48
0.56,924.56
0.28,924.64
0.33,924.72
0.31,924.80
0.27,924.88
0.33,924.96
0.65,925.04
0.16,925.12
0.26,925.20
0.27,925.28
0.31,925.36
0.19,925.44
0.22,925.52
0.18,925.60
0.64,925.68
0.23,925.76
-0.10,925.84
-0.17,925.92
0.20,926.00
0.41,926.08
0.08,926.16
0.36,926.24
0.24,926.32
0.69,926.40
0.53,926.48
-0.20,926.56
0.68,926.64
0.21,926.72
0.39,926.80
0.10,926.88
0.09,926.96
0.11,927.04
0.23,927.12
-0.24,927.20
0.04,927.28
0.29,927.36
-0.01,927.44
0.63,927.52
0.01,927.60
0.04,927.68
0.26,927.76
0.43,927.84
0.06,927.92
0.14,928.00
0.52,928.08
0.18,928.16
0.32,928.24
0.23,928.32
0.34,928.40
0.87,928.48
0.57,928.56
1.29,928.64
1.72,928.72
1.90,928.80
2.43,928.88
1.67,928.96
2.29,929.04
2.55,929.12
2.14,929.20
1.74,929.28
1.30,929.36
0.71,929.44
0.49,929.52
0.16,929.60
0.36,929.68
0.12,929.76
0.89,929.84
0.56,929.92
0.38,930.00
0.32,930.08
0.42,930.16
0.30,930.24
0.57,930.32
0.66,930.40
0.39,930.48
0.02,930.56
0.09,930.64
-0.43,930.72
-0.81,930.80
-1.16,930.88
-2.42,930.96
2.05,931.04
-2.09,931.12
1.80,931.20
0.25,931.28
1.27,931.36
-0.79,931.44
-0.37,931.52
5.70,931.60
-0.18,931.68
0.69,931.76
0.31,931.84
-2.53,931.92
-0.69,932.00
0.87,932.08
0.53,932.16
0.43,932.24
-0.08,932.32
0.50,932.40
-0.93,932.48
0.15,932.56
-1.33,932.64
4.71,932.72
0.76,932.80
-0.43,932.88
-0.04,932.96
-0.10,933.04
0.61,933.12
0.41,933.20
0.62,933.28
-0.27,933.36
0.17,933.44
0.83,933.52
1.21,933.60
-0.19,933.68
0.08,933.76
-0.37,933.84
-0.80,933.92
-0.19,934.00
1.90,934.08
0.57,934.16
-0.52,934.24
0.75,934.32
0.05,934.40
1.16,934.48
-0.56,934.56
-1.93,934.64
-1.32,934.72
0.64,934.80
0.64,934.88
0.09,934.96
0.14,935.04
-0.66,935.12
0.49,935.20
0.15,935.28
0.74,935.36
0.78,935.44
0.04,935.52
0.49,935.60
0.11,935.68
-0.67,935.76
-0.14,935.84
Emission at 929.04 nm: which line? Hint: [O III]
